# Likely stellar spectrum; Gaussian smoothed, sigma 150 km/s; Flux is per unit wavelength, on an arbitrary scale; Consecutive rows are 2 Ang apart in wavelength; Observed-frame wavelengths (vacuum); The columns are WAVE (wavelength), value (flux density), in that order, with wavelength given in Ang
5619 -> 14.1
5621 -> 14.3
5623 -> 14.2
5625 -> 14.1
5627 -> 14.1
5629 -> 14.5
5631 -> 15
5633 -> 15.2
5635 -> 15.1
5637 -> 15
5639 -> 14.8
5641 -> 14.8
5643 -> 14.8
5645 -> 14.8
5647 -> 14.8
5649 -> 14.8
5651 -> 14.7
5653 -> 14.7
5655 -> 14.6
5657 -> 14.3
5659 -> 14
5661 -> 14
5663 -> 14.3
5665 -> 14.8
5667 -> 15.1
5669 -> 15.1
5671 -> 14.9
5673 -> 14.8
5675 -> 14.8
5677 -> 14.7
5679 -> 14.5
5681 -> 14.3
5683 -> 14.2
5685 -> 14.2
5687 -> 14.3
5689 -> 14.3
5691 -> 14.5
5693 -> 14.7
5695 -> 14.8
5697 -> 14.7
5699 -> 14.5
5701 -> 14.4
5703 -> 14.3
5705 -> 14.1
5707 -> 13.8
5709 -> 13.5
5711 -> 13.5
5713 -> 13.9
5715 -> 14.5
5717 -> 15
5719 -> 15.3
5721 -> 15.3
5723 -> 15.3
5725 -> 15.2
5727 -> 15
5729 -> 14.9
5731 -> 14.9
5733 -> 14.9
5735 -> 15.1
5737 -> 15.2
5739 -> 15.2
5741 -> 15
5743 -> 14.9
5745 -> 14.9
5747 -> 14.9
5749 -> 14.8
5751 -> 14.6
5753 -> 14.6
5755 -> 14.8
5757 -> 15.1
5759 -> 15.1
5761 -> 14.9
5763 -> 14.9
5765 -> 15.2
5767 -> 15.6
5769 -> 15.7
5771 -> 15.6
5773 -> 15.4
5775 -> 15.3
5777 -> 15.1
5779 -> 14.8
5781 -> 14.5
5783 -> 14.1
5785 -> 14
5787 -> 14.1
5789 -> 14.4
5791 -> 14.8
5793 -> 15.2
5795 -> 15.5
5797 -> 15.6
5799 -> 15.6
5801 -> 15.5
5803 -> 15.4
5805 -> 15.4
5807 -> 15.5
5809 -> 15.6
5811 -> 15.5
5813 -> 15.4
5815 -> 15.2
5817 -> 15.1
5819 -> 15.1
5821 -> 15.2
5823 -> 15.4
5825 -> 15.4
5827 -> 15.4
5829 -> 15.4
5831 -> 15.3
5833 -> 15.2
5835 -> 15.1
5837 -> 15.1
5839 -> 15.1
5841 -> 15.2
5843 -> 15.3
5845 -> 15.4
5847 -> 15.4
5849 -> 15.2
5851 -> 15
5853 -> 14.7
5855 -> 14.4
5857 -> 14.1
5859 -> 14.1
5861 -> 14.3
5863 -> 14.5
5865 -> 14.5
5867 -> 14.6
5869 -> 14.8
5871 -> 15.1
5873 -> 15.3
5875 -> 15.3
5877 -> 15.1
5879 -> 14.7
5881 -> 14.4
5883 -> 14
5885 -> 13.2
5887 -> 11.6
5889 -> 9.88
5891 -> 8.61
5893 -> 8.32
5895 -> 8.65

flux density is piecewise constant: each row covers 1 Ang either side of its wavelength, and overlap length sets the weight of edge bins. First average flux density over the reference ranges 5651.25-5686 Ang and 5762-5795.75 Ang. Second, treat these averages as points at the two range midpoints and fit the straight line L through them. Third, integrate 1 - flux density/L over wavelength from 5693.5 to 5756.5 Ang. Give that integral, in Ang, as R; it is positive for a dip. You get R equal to 0.2 Ang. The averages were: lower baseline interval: 14.6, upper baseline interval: 14.9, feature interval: 14.7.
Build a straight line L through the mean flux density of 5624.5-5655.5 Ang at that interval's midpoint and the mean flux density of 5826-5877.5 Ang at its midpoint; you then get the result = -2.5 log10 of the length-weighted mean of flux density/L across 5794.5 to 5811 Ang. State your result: -0.04 mag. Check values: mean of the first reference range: 14.8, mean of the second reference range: 15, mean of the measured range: 15.5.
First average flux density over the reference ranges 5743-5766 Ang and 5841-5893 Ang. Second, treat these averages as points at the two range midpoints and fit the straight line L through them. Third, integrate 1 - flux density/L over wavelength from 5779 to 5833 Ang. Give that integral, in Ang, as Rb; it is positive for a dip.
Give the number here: -2.4 Ang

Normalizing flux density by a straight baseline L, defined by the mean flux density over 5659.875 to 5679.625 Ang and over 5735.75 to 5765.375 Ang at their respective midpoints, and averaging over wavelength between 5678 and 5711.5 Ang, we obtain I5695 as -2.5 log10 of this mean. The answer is 0.04 mag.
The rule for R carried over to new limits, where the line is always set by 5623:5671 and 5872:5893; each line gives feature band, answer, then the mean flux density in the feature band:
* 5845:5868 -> -2.60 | 14.7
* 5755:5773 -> -1.85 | 15.2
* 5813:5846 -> -4.68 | 15.2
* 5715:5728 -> -0.92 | 15.1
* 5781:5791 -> -0.43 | 14.2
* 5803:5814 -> -1.60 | 15.5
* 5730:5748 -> -1.28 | 15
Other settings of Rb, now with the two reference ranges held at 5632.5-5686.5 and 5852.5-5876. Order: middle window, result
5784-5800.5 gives -0.3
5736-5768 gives -0.7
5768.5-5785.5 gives -0.3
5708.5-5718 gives 0.4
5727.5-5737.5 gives -0.2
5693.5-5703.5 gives 0.1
